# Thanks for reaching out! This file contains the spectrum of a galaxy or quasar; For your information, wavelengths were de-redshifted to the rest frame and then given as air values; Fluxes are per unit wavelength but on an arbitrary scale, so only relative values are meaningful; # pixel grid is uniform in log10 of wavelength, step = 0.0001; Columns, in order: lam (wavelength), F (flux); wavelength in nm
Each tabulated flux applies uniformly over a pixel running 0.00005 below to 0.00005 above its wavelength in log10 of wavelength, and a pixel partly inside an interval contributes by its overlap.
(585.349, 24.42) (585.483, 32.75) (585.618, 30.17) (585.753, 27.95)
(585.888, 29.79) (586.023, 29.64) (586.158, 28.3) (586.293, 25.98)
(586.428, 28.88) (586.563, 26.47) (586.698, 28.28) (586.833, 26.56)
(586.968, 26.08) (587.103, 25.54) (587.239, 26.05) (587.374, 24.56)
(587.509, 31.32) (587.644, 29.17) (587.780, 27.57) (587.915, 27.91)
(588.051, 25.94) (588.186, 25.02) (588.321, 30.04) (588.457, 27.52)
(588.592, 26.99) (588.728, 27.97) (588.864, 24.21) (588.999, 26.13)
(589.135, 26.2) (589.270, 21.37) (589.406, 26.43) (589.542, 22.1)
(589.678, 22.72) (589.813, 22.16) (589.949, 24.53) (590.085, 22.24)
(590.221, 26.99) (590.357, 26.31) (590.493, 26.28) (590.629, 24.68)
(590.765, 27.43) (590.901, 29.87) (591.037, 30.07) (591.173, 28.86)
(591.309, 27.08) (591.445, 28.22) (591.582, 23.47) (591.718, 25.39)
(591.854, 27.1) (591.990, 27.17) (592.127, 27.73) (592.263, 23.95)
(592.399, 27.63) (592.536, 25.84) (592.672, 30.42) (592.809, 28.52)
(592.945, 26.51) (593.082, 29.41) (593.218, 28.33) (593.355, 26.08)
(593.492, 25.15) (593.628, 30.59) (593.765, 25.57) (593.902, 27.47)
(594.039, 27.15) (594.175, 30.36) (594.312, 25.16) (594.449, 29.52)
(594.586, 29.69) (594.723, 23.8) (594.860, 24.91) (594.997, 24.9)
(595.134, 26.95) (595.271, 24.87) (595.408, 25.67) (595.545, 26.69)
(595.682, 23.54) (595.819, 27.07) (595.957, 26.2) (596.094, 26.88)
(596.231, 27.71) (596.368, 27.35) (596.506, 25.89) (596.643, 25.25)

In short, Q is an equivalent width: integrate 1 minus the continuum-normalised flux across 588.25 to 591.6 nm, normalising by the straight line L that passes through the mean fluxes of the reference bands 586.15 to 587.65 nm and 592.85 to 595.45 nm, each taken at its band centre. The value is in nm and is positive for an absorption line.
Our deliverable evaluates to 0.13 nm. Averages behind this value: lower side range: 27.2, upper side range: 27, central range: 26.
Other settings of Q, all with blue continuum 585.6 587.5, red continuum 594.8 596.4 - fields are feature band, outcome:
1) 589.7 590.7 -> 0.08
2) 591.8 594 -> -0.07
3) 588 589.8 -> 0.11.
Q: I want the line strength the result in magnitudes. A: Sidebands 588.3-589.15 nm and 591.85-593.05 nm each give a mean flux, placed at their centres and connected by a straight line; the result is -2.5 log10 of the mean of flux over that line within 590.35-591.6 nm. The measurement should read -0.01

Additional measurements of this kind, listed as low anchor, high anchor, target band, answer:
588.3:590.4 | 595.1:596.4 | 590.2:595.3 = -0.06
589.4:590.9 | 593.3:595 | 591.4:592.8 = -0.03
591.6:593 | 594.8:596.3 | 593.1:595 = -0.03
